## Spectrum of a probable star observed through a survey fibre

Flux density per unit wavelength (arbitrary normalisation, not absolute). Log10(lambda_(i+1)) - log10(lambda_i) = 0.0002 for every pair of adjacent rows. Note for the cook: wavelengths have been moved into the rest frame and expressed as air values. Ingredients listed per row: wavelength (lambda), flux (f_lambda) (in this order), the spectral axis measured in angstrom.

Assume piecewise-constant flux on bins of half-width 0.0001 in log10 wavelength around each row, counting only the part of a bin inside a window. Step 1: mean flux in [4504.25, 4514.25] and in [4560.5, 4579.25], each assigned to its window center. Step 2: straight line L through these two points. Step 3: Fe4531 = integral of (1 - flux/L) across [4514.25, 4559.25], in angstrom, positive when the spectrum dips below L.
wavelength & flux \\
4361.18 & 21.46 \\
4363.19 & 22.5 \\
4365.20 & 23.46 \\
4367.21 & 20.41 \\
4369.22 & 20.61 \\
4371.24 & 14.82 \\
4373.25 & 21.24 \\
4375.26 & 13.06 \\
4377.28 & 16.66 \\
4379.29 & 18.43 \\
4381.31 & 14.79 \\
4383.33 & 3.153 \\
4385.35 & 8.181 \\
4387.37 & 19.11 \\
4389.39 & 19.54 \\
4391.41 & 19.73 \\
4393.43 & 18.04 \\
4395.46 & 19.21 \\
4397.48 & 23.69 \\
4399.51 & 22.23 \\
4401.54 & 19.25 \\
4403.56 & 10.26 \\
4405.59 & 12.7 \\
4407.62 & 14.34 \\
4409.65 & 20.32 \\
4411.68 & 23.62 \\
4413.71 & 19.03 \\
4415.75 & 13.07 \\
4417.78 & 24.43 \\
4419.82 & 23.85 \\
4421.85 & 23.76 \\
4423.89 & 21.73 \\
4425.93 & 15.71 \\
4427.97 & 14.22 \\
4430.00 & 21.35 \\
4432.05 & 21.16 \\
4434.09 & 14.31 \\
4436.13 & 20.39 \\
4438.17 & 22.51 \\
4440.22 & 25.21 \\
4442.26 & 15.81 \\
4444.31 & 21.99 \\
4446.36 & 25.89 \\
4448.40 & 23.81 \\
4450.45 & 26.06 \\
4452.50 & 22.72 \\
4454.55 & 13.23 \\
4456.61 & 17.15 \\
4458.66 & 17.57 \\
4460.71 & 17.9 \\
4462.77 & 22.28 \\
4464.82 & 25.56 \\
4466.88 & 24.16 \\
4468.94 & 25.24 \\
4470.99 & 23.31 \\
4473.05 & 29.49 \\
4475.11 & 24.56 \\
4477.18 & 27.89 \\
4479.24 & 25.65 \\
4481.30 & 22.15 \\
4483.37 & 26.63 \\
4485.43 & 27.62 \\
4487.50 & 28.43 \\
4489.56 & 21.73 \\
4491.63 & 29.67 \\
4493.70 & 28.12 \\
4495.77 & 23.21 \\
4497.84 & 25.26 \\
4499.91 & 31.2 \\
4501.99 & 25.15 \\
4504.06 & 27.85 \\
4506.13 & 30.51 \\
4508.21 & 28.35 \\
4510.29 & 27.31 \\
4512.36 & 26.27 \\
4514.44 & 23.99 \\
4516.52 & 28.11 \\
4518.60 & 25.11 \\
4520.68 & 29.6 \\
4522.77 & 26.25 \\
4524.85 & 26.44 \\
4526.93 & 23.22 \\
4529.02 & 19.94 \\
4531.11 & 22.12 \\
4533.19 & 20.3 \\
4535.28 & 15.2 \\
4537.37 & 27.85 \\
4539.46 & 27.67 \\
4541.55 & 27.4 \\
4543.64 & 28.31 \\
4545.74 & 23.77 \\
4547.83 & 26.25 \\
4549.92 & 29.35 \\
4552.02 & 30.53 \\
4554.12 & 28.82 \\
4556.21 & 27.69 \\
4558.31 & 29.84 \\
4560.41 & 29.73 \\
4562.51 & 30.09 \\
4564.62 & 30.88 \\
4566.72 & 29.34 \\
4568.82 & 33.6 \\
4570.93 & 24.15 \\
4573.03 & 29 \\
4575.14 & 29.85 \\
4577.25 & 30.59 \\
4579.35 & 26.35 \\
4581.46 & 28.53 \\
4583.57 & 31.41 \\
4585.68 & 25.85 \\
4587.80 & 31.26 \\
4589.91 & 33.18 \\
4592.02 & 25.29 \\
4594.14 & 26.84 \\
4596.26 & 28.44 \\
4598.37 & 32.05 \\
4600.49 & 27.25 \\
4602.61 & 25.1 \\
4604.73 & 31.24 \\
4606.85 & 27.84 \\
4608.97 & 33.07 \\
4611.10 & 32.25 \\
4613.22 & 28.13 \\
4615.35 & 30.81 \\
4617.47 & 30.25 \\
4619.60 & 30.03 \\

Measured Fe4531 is 4.3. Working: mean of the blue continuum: 27.7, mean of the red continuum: 29.5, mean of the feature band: 25.8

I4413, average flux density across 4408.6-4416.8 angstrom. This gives 19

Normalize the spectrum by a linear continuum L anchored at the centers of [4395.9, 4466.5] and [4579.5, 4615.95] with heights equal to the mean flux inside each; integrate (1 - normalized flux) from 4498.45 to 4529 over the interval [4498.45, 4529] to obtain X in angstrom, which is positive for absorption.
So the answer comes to -2.9 angstrom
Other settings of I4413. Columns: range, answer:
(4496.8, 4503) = 27.2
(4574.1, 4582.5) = 28.8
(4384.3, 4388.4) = 13.6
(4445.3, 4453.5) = 24.6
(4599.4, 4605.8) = 27.9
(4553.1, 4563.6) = 29.2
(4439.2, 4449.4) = 22.6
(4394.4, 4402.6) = 21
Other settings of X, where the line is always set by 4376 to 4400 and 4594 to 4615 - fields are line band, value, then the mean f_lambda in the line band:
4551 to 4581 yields -2.42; 29.3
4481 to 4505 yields -3.86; 26.5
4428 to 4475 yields -2.56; 21.6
